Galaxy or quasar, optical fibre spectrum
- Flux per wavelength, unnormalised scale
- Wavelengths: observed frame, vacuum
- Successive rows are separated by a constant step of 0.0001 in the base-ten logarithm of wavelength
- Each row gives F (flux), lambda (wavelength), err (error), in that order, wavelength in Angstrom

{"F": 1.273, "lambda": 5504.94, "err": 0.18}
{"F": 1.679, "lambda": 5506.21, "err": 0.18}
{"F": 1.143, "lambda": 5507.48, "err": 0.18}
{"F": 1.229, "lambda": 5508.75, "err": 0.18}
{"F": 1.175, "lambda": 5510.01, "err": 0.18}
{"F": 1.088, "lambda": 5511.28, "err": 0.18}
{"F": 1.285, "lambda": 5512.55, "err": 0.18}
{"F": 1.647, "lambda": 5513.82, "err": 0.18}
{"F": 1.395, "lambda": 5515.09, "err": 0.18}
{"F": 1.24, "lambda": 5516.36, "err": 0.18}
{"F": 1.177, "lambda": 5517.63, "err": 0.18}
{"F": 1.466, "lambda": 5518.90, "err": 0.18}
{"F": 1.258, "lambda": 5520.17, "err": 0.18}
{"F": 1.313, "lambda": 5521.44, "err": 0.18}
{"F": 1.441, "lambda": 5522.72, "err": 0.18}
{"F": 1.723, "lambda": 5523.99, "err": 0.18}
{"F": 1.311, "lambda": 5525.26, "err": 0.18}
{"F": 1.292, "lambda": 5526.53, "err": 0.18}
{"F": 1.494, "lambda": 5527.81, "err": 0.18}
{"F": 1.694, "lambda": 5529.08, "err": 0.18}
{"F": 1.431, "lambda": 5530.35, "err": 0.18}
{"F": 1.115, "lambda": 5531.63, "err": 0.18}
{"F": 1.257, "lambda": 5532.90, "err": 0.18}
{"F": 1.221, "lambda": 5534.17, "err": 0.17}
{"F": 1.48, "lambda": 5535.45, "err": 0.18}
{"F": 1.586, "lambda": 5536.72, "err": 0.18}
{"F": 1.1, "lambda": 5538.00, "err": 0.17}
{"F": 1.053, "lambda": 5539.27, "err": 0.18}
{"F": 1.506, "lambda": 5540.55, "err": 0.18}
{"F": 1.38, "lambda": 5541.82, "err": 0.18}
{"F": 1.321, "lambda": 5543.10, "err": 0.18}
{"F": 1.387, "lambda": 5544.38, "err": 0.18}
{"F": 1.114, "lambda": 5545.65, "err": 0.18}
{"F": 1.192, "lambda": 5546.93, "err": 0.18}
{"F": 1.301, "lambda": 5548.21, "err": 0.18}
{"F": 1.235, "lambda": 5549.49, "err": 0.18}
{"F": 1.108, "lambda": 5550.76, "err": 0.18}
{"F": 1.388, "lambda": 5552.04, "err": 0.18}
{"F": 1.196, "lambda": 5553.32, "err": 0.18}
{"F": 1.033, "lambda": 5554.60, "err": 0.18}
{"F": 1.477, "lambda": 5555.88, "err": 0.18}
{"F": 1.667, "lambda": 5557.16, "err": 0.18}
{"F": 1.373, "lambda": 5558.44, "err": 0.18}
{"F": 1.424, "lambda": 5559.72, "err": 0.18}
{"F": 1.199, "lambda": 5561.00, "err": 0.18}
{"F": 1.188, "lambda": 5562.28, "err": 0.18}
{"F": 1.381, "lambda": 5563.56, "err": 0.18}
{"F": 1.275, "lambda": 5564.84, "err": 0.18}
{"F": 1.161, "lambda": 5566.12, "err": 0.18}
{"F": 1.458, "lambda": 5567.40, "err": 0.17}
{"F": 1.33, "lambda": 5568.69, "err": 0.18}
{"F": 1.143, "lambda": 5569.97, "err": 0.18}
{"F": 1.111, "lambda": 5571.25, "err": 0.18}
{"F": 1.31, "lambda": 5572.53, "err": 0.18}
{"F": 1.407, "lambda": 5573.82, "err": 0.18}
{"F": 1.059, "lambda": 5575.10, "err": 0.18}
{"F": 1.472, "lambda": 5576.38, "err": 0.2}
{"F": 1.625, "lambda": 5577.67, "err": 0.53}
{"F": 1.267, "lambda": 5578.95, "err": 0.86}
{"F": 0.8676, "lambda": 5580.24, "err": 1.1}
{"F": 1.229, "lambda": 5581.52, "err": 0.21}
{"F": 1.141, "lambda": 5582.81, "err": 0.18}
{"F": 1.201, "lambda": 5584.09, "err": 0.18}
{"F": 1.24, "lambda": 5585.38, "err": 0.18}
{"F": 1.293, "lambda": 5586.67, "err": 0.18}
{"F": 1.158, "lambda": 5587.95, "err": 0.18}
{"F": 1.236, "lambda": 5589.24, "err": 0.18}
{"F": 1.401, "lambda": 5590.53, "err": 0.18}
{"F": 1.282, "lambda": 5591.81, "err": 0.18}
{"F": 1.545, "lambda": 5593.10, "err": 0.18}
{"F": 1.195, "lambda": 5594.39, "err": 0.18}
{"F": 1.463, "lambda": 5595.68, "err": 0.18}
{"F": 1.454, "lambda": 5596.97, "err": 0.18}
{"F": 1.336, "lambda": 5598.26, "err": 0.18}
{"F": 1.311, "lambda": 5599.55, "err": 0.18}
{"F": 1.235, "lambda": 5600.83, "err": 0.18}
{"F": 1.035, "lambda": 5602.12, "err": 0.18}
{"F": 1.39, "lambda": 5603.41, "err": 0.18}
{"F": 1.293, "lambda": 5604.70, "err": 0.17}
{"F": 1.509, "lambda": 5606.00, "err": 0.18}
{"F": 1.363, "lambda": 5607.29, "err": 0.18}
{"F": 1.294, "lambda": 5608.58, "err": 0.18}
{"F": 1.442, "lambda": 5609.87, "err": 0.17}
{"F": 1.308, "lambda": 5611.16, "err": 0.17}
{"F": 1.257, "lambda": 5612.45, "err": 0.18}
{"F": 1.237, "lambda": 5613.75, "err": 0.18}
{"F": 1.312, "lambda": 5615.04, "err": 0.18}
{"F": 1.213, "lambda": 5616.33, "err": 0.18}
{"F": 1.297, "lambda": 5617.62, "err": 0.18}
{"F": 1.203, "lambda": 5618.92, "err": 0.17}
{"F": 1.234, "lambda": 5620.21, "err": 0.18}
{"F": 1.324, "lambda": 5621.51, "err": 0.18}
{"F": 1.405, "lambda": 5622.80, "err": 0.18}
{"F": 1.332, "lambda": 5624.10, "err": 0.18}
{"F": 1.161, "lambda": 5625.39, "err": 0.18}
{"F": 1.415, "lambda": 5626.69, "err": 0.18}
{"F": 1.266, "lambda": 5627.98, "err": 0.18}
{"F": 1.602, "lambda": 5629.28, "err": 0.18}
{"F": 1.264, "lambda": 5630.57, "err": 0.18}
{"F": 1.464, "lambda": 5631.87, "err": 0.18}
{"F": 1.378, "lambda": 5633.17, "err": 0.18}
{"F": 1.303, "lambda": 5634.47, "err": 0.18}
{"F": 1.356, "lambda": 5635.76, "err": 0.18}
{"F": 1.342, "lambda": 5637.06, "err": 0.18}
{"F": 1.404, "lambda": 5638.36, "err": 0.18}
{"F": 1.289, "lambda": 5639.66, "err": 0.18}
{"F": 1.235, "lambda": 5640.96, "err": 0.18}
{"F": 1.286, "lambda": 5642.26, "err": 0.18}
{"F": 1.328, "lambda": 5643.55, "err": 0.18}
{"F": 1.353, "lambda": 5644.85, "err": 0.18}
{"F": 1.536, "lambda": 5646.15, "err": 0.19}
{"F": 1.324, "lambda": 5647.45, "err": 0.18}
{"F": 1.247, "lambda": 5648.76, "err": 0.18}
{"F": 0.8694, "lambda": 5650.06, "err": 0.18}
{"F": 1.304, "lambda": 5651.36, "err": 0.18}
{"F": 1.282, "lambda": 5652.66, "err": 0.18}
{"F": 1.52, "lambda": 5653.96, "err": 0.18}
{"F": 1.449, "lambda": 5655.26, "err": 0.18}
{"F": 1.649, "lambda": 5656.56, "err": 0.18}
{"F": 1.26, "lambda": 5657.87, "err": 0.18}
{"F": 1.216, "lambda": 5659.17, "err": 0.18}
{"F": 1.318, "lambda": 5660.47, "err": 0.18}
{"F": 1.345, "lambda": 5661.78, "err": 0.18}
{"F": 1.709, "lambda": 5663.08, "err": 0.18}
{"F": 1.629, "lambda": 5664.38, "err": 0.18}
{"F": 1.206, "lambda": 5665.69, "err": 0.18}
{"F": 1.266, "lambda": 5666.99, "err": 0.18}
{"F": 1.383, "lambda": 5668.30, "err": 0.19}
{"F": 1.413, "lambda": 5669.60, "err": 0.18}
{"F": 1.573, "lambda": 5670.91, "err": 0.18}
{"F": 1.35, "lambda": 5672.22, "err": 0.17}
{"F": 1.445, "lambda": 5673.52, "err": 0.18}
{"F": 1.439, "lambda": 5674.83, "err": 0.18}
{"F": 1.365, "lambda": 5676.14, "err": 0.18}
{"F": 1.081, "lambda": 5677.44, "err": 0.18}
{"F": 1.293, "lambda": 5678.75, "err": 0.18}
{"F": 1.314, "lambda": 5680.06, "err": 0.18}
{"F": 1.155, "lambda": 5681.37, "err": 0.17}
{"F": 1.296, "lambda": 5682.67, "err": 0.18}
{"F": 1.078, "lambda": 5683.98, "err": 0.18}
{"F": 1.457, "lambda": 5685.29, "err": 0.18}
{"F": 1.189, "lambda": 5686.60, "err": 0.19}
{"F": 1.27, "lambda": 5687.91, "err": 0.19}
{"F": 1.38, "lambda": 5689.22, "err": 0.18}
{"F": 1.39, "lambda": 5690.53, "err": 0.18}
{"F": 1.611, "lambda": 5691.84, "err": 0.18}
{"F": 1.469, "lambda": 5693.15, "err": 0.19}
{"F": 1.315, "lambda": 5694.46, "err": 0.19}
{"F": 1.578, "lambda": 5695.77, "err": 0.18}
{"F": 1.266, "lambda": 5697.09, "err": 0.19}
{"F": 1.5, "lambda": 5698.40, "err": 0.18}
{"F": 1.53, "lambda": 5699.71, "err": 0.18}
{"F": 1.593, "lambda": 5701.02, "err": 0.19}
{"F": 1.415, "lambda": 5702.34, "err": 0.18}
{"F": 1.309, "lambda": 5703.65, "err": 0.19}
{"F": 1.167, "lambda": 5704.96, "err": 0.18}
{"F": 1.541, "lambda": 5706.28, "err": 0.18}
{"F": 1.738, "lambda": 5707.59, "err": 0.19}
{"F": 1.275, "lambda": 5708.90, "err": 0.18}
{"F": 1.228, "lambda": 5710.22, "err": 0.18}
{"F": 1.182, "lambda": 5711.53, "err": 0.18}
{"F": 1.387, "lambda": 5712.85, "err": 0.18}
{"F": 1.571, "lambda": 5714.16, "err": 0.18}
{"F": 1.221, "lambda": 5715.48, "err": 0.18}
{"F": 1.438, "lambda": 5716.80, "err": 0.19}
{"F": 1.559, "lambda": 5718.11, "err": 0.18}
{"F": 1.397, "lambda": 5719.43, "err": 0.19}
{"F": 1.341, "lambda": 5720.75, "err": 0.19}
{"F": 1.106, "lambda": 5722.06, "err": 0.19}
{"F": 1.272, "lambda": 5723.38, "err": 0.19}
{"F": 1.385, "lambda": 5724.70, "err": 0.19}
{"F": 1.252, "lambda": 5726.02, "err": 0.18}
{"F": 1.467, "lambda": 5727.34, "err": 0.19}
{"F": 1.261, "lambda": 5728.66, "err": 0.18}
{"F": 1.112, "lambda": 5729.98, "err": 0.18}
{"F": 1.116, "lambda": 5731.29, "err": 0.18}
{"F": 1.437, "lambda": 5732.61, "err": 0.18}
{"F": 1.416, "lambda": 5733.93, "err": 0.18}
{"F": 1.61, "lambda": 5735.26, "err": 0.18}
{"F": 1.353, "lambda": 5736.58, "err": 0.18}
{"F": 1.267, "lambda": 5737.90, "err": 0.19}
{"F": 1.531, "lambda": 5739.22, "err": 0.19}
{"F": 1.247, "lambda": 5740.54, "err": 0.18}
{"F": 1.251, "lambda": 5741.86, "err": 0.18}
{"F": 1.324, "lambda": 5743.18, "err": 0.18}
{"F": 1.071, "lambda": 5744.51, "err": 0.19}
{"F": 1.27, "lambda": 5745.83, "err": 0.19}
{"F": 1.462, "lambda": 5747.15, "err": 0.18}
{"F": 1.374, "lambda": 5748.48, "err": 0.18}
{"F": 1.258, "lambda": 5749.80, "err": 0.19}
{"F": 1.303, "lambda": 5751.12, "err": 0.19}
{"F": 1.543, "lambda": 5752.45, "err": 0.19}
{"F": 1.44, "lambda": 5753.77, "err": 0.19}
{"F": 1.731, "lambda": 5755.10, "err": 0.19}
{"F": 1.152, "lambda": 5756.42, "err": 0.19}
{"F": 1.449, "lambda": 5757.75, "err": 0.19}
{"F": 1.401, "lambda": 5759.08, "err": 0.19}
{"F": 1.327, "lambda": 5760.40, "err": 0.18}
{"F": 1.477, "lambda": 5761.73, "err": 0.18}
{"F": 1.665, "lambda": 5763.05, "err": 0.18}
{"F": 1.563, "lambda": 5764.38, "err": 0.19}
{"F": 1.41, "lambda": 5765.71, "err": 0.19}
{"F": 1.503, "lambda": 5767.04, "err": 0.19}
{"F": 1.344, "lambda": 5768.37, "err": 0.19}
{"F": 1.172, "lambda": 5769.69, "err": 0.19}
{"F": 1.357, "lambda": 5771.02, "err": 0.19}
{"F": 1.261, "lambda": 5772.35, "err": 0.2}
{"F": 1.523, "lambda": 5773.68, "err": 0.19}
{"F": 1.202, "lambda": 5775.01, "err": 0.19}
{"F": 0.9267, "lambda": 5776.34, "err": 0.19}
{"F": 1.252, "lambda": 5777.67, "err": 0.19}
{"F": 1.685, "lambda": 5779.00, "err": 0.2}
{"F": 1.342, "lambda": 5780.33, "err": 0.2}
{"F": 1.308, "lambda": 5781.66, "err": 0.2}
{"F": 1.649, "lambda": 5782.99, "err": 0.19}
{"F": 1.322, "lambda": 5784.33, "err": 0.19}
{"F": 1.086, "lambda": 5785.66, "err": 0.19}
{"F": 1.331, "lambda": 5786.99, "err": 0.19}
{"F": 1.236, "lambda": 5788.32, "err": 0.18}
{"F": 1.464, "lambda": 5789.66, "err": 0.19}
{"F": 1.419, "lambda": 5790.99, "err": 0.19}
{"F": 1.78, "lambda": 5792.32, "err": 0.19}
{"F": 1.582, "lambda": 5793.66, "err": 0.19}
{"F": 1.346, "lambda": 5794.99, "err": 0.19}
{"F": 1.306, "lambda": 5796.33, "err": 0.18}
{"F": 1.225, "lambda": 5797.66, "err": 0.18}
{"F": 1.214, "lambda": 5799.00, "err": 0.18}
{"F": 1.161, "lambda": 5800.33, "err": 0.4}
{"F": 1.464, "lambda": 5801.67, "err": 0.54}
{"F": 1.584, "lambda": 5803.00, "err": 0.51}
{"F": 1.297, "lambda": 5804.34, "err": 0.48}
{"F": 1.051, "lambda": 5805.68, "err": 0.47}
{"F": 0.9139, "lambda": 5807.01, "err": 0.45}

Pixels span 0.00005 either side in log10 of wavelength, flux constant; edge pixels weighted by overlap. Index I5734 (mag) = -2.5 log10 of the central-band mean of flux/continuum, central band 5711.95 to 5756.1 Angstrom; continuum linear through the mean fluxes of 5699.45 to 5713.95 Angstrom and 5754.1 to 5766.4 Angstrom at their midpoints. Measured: 0.060 mag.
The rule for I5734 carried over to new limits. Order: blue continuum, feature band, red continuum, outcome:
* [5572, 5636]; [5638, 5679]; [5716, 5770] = -0.02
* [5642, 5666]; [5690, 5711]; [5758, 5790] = -0.05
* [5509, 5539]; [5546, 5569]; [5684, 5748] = 0.05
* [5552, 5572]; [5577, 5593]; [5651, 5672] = 0.06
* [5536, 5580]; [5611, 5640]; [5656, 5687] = 0.01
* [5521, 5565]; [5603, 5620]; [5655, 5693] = 0.03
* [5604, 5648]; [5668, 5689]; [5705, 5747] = 0.02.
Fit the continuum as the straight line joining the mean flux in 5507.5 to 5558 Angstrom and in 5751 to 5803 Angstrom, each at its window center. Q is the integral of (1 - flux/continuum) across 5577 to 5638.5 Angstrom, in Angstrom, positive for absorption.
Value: 1.6 Angstrom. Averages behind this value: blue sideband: 1.33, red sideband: 1.39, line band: 1.31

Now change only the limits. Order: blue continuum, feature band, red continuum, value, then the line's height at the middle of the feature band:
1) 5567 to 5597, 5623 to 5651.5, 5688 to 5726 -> 0.2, 1.33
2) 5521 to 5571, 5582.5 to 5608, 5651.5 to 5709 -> 0.8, 1.35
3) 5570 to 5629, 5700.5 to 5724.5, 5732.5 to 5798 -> -0.4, 1.35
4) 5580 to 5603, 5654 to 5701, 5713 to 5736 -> -2.2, 1.32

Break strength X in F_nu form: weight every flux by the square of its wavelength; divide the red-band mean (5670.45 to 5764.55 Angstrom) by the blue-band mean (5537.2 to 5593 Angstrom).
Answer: 1.13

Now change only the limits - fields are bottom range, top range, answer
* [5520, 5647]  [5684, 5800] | 1.10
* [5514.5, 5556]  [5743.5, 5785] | 1.13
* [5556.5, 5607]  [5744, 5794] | 1.14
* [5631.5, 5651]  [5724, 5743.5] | 1.05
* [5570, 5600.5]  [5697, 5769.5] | 1.13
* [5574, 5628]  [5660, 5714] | 1.10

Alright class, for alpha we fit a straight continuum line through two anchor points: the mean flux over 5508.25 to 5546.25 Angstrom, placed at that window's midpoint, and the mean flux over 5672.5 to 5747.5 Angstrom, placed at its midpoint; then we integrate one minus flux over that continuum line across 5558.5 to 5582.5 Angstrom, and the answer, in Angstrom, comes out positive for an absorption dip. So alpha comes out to 1.2 Angstrom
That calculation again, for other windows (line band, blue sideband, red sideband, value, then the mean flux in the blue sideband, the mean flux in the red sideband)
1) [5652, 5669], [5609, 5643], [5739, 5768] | -0.8 Angstrom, 1.32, 1.4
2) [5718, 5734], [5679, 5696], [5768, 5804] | 0.5 Angstrom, 1.34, 1.35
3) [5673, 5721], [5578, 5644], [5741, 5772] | -0.8 Angstrom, 1.3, 1.38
